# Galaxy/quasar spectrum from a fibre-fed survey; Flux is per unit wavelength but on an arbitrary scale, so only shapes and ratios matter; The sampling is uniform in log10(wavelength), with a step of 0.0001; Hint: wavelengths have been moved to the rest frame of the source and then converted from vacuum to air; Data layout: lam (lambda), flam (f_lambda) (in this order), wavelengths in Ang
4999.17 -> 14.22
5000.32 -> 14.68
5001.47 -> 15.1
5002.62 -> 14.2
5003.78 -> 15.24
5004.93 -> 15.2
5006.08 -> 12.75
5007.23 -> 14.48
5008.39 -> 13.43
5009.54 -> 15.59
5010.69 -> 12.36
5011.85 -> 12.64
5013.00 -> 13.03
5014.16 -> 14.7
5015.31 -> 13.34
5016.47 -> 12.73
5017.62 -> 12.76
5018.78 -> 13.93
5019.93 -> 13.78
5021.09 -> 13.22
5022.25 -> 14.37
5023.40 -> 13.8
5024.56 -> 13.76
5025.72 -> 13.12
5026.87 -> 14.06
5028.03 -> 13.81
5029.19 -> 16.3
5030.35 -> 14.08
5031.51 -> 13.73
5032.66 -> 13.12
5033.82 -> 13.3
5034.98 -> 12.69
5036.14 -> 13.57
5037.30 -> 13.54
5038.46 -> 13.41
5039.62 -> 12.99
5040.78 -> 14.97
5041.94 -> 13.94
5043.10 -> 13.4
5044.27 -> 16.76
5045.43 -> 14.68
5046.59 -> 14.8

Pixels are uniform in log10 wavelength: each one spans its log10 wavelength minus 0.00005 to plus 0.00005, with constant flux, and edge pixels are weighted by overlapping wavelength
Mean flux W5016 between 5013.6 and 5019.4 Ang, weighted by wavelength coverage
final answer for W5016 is 13.5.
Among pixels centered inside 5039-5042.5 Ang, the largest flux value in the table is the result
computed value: 14.97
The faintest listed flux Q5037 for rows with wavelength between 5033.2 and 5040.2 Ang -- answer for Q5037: 12.69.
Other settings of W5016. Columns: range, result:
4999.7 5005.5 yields 14.9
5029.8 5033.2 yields 13.7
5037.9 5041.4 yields 13.8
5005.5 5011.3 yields 13.7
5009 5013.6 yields 13.4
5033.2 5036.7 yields 13.2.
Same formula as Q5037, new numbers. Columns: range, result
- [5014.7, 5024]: 12.73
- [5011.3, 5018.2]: 12.64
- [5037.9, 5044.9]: 12.99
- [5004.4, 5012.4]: 12.36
